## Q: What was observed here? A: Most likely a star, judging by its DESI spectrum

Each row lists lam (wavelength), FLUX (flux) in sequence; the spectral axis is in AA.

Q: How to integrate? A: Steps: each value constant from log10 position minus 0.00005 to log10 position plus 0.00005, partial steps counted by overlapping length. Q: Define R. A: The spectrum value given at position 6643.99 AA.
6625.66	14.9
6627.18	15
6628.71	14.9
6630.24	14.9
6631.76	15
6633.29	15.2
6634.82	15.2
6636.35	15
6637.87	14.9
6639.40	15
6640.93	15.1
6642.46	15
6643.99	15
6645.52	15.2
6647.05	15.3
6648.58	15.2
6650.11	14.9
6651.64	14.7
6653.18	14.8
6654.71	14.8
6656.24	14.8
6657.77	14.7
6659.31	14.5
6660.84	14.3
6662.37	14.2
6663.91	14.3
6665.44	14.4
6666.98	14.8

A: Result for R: 15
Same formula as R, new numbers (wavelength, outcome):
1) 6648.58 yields 15.2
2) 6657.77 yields 14.7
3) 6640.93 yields 15.1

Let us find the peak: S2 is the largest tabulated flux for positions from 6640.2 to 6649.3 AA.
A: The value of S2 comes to 15.3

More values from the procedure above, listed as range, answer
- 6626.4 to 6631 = 15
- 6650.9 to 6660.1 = 14.8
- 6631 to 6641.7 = 15.2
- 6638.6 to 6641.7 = 15.1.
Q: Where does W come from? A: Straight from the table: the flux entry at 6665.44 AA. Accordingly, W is 14.4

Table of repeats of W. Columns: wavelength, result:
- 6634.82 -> 15.2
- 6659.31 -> 14.5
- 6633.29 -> 15.2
